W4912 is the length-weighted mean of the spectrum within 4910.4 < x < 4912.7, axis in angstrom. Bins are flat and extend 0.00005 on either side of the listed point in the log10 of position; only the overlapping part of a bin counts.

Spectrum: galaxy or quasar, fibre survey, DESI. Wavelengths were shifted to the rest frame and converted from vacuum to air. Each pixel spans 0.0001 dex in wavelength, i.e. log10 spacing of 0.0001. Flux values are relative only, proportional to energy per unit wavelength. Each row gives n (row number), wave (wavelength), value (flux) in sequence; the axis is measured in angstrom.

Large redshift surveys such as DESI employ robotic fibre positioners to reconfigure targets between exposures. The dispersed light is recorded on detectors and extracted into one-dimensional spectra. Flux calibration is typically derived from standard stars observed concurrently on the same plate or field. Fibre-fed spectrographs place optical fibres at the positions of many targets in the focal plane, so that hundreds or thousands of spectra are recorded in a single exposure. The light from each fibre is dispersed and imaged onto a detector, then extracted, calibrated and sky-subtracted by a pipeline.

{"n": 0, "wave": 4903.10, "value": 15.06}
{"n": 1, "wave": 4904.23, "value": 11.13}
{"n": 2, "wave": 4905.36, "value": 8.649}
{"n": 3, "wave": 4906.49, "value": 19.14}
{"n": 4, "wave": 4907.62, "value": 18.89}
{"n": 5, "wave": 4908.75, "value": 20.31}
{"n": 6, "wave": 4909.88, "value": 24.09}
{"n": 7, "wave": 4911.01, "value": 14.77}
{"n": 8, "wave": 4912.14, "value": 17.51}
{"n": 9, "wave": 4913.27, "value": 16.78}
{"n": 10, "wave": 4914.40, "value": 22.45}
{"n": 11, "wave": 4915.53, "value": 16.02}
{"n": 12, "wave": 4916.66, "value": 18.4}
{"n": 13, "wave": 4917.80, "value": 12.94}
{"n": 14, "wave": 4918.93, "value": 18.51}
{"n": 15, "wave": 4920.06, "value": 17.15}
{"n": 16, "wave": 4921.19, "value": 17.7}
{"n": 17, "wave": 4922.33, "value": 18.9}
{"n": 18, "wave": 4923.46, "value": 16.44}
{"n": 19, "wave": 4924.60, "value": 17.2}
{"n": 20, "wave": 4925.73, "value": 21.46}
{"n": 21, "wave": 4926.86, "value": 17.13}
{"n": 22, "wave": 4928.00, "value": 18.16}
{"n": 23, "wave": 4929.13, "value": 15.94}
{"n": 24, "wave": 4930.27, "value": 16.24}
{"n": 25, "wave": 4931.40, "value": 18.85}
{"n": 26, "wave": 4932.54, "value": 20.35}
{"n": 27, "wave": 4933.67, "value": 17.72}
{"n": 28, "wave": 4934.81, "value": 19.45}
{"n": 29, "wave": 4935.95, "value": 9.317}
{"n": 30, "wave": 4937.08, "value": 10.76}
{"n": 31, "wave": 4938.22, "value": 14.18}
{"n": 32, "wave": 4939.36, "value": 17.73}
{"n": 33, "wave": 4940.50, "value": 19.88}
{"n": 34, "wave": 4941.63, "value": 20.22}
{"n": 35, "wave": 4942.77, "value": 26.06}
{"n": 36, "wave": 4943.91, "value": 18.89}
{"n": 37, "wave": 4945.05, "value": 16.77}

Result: 16.3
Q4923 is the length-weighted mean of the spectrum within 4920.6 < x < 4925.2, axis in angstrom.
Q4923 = 17.6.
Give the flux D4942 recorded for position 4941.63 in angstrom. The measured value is 20.22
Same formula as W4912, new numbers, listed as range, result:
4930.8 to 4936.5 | 17.2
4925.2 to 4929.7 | 18.2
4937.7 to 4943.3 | 19.6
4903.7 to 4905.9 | 9.88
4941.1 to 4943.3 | 23.1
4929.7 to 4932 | 17.6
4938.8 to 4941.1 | 18.9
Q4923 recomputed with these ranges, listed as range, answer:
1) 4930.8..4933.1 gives 19.6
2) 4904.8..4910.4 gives 18.2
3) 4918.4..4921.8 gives 17.8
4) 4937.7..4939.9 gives 16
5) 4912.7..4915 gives 19.6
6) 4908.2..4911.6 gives 19.7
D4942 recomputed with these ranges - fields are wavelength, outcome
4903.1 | 15.06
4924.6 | 17.2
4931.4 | 18.85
